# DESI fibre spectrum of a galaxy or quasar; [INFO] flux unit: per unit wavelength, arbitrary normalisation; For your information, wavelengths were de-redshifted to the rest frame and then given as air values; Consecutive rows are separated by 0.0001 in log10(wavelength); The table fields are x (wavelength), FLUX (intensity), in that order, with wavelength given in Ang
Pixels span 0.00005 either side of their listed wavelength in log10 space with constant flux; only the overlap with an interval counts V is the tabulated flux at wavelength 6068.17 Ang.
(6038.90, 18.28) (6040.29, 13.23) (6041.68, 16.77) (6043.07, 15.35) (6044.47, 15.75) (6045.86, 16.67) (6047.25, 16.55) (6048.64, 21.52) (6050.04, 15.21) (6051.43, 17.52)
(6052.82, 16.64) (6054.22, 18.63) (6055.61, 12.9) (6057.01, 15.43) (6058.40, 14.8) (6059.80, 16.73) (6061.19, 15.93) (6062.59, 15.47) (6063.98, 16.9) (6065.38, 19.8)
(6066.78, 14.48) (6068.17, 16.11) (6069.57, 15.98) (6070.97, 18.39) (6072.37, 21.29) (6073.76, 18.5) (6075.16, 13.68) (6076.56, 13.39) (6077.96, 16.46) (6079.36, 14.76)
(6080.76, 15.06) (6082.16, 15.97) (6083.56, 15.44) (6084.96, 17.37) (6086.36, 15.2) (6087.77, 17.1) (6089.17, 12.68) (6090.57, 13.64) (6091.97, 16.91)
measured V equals 16.11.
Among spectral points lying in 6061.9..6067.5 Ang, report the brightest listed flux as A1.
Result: 19.8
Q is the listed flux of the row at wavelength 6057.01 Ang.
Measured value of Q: 15.43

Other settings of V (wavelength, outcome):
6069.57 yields 15.98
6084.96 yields 17.37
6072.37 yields 21.29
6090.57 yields 13.64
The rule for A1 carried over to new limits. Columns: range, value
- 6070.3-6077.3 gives 21.29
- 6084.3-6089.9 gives 17.37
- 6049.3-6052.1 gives 17.52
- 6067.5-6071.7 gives 18.39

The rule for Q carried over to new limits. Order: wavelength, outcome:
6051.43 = 17.52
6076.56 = 13.39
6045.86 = 16.67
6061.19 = 15.93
